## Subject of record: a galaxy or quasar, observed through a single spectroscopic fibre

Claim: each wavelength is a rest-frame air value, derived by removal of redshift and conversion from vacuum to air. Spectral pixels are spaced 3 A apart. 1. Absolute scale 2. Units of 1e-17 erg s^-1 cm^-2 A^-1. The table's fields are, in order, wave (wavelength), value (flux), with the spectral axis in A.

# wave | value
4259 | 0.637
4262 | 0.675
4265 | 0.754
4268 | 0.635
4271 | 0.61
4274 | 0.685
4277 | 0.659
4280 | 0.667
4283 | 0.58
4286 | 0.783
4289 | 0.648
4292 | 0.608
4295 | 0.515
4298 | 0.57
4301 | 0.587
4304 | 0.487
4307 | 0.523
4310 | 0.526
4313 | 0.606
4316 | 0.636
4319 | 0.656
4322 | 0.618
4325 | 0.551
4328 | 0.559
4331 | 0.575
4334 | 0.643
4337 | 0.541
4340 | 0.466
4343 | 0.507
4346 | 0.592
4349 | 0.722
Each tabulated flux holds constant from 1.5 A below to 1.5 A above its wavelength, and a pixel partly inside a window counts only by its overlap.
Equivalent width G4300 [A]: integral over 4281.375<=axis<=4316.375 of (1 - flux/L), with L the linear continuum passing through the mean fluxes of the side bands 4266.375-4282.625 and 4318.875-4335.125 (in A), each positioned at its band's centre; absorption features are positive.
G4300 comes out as 2.0 A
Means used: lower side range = 0.647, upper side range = 0.595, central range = 0.588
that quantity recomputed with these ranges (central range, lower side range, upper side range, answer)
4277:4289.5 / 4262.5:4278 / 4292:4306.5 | -1.2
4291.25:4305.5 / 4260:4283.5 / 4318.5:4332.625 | 1.7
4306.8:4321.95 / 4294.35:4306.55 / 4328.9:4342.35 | -1.5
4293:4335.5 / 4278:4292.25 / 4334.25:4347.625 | 1.4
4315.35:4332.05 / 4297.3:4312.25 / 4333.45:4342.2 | -1.9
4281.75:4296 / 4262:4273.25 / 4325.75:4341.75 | 0.0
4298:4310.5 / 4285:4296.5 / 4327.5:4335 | 1.7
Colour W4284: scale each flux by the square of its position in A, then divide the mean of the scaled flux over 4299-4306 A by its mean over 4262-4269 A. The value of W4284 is 0.79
